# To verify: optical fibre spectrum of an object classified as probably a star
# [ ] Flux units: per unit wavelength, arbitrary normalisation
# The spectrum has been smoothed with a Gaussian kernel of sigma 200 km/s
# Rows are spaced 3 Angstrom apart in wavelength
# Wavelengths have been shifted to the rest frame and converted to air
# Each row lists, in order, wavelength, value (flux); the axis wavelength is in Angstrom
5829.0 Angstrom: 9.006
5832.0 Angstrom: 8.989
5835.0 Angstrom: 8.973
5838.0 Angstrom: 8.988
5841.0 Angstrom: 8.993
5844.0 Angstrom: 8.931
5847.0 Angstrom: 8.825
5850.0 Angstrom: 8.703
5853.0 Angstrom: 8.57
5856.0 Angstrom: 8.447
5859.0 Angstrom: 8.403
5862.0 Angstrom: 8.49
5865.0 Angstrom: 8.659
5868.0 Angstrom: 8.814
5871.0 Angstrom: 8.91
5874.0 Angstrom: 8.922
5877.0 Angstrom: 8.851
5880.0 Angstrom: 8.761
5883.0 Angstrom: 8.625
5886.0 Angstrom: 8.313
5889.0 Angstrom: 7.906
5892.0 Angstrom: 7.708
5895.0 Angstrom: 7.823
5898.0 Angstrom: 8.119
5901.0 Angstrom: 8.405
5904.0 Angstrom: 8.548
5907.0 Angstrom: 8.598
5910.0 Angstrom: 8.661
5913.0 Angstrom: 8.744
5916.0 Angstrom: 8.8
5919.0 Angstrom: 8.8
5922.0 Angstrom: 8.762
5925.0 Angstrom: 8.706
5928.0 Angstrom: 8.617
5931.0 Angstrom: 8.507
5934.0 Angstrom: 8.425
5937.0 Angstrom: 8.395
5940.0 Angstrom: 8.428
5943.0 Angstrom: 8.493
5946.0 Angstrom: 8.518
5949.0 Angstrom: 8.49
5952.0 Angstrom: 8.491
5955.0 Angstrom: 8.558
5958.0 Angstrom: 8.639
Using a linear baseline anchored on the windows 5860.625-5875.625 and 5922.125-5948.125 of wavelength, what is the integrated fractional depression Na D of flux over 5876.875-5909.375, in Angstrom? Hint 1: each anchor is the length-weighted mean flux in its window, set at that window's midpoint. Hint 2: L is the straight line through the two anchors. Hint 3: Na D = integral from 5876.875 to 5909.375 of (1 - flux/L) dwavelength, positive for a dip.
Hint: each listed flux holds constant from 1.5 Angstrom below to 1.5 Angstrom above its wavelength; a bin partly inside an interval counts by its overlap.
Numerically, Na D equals 1.3 Angstrom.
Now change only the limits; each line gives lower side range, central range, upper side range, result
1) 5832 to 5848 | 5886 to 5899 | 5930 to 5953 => 1.2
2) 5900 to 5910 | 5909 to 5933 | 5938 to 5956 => -0.5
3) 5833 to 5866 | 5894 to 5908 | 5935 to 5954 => 0.5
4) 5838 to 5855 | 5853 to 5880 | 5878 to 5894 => -0.5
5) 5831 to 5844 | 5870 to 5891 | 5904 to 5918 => 0.5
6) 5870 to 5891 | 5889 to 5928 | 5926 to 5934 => 0.5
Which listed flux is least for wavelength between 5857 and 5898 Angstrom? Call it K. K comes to 7.708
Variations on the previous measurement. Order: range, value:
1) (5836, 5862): 8.403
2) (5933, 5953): 8.395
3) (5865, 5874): 8.659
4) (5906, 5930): 8.598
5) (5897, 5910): 8.119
